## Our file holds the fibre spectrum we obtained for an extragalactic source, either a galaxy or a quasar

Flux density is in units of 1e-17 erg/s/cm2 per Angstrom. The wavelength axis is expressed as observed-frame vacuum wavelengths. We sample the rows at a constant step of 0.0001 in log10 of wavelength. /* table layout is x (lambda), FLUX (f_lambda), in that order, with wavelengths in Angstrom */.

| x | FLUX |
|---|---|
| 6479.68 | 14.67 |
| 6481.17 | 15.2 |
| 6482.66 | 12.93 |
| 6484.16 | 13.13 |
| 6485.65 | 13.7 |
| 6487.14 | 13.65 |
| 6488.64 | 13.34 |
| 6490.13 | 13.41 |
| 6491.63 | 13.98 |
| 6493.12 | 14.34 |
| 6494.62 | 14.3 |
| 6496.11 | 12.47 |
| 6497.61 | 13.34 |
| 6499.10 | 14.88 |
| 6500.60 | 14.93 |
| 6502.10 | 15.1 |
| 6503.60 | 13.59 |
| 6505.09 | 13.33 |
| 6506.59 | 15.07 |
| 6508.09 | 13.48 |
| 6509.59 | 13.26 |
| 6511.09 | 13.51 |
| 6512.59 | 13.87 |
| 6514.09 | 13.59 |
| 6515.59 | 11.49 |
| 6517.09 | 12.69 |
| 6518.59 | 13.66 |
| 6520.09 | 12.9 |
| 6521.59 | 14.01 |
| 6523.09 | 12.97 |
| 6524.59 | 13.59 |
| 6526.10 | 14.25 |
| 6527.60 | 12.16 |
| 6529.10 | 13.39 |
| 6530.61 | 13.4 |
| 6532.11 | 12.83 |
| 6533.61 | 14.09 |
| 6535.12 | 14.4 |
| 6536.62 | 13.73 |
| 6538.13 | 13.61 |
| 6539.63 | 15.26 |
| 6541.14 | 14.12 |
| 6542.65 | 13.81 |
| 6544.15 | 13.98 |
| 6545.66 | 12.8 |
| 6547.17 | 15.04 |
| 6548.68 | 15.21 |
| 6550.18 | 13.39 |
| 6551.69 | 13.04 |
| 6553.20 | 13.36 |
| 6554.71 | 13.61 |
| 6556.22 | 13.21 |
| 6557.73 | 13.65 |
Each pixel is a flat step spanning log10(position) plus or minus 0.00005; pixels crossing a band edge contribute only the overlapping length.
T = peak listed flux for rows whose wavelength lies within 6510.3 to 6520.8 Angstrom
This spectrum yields 13.87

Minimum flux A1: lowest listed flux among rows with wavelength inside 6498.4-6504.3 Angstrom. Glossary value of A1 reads 13.59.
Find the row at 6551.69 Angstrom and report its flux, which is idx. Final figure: 13.04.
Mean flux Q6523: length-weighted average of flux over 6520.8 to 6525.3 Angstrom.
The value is 13.5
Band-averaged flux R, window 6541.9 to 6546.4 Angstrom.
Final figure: 13.5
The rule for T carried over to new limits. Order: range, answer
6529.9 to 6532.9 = 13.4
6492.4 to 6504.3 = 15.1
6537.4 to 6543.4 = 15.26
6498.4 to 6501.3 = 14.93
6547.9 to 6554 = 15.21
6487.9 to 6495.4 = 14.34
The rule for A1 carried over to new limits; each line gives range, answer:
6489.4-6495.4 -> 13.41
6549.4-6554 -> 13.04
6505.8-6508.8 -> 13.48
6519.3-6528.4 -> 12.16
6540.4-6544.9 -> 13.81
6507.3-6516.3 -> 11.49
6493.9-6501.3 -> 12.47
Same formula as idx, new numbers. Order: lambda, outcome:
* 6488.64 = 13.34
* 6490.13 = 13.41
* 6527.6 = 12.16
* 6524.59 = 13.59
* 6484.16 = 13.13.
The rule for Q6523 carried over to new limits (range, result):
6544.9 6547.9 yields 13.9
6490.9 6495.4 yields 14.2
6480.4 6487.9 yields 13.7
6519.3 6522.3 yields 13.5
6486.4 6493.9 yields 13.7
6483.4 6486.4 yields 13.4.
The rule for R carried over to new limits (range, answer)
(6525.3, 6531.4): 13.3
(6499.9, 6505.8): 14.2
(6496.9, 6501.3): 14.4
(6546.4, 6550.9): 14.6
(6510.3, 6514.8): 13.6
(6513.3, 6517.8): 12.6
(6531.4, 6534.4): 13.5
